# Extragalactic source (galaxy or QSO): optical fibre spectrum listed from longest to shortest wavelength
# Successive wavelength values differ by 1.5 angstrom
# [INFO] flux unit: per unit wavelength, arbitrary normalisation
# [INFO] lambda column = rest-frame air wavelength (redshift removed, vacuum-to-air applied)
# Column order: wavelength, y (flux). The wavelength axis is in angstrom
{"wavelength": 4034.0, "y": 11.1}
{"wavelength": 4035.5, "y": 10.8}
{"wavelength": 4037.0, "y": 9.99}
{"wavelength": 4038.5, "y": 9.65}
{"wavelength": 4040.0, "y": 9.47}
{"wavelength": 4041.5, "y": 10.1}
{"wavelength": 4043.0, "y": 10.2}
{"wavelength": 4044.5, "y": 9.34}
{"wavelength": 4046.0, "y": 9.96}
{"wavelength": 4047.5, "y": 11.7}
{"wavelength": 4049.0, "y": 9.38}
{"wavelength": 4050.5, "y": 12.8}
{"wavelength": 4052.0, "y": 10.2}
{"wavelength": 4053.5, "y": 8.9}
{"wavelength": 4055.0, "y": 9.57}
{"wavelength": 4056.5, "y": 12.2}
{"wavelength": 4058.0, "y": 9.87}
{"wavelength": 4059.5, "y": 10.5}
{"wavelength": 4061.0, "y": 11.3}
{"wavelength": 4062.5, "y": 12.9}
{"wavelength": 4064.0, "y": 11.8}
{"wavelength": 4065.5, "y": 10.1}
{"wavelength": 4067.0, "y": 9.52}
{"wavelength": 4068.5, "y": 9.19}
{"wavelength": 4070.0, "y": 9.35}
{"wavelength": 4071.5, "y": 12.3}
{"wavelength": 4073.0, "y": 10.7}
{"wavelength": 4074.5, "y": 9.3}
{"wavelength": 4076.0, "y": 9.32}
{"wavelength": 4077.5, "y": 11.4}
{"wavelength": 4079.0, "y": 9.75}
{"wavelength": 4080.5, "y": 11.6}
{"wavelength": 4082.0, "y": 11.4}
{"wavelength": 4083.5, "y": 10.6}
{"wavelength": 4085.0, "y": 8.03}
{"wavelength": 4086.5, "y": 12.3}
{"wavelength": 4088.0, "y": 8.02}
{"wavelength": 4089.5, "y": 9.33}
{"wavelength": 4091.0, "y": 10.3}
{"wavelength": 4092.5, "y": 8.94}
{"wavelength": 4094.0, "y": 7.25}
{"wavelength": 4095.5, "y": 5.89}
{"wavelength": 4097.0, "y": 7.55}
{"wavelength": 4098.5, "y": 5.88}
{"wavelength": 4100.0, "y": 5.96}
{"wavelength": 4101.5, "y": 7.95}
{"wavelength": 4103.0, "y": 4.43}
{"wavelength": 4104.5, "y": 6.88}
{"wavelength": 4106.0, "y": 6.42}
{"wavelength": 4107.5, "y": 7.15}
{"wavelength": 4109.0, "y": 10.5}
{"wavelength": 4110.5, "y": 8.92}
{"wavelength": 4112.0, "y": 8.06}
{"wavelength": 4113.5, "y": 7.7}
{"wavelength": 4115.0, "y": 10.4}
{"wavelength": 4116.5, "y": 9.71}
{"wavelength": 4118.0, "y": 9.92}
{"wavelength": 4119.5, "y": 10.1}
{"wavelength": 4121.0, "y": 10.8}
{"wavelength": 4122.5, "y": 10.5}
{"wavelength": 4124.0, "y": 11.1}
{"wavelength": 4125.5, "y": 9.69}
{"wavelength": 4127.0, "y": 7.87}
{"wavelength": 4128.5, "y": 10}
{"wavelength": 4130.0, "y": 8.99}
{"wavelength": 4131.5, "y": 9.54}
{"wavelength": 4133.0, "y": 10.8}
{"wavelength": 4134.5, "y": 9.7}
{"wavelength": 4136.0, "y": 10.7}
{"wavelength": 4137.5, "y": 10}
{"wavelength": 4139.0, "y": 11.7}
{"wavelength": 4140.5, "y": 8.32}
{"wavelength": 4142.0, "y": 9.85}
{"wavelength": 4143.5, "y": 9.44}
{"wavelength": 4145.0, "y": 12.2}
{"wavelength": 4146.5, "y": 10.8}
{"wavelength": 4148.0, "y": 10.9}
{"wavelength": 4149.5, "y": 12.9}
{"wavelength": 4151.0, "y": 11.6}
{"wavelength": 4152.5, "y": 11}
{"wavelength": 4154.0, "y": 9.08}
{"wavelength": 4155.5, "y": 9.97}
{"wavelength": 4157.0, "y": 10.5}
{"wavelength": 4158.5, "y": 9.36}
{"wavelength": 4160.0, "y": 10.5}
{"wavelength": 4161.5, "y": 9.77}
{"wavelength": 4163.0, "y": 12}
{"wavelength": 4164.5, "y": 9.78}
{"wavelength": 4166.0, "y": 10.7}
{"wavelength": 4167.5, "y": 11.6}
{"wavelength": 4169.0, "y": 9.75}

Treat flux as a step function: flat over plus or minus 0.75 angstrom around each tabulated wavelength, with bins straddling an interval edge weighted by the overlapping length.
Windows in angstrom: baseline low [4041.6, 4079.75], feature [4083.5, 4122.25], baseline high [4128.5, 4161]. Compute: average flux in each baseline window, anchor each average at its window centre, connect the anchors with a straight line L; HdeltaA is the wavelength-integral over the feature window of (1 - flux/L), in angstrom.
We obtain 7.45 angstrom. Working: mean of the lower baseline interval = 10.5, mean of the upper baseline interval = 10.4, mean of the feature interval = 8.41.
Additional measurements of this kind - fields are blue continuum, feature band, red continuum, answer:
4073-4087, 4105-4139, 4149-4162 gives 3.0 angstrom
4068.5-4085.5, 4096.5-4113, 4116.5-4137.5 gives 4.7 angstrom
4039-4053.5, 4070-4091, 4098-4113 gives -4.3 angstrom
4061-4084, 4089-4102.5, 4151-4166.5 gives 3.8 angstrom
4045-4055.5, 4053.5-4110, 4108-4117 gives 2.6 angstrom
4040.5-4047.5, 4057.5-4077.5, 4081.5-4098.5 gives -2.2 angstrom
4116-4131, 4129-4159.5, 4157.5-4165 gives -0.8 angstrom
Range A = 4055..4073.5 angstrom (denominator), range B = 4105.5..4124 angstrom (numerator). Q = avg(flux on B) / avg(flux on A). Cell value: 0.86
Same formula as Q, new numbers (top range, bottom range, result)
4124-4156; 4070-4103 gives 1.13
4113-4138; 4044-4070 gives 0.94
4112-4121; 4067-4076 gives 0.95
